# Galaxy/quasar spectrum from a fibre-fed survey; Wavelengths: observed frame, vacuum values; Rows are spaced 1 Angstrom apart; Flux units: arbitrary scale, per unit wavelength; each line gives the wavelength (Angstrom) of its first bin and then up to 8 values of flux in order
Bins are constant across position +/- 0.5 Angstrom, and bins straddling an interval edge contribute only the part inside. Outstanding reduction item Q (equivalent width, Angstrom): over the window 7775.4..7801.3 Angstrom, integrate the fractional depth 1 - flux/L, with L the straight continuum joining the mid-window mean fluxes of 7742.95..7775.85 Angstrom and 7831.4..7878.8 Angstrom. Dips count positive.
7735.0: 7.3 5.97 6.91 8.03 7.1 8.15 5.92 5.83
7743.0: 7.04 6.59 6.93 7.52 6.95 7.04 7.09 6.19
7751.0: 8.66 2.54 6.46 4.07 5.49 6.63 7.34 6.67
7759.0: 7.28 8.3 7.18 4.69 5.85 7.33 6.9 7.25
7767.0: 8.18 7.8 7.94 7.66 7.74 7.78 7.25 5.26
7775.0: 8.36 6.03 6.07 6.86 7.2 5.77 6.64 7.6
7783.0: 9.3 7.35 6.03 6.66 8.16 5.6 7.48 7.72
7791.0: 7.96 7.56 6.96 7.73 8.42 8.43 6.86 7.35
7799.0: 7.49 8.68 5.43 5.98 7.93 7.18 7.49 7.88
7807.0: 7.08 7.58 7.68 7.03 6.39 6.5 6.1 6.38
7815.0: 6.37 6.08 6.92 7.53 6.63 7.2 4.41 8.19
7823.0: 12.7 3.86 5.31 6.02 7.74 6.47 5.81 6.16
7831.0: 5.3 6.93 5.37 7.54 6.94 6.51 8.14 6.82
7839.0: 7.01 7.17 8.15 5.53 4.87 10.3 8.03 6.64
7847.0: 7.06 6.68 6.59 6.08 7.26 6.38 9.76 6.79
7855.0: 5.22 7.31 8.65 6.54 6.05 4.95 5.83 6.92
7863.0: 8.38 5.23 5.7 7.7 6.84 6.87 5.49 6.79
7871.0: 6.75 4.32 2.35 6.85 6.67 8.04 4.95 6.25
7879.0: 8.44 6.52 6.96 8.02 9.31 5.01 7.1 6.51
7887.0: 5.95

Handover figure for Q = -1.7 Angstrom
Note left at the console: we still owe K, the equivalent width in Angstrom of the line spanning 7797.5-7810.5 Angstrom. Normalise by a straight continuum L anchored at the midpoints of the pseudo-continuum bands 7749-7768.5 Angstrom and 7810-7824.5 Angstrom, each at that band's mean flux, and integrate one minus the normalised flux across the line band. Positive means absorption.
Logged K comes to -1.0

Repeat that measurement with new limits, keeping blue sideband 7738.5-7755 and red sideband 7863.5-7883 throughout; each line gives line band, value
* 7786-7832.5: -4.0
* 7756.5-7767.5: -0.9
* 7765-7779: -1.7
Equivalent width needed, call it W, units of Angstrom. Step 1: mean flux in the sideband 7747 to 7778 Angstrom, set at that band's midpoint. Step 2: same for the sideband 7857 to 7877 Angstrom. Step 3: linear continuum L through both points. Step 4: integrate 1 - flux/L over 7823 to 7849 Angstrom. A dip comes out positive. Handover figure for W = -1.48 Angstrom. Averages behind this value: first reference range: 6.77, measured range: 6.77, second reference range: 6.25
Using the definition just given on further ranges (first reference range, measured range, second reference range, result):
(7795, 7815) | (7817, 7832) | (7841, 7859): 0.9 Angstrom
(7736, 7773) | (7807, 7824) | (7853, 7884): -0.8 Angstrom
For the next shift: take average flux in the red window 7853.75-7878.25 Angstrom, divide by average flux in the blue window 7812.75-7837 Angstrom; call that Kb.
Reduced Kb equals 0.9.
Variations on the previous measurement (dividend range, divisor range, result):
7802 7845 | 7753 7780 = 1.00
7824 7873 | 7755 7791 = 0.94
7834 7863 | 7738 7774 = 1.02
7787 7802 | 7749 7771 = 1.10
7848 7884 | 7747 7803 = 0.95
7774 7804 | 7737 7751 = 1.03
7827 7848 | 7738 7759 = 1.04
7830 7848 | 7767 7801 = 0.95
